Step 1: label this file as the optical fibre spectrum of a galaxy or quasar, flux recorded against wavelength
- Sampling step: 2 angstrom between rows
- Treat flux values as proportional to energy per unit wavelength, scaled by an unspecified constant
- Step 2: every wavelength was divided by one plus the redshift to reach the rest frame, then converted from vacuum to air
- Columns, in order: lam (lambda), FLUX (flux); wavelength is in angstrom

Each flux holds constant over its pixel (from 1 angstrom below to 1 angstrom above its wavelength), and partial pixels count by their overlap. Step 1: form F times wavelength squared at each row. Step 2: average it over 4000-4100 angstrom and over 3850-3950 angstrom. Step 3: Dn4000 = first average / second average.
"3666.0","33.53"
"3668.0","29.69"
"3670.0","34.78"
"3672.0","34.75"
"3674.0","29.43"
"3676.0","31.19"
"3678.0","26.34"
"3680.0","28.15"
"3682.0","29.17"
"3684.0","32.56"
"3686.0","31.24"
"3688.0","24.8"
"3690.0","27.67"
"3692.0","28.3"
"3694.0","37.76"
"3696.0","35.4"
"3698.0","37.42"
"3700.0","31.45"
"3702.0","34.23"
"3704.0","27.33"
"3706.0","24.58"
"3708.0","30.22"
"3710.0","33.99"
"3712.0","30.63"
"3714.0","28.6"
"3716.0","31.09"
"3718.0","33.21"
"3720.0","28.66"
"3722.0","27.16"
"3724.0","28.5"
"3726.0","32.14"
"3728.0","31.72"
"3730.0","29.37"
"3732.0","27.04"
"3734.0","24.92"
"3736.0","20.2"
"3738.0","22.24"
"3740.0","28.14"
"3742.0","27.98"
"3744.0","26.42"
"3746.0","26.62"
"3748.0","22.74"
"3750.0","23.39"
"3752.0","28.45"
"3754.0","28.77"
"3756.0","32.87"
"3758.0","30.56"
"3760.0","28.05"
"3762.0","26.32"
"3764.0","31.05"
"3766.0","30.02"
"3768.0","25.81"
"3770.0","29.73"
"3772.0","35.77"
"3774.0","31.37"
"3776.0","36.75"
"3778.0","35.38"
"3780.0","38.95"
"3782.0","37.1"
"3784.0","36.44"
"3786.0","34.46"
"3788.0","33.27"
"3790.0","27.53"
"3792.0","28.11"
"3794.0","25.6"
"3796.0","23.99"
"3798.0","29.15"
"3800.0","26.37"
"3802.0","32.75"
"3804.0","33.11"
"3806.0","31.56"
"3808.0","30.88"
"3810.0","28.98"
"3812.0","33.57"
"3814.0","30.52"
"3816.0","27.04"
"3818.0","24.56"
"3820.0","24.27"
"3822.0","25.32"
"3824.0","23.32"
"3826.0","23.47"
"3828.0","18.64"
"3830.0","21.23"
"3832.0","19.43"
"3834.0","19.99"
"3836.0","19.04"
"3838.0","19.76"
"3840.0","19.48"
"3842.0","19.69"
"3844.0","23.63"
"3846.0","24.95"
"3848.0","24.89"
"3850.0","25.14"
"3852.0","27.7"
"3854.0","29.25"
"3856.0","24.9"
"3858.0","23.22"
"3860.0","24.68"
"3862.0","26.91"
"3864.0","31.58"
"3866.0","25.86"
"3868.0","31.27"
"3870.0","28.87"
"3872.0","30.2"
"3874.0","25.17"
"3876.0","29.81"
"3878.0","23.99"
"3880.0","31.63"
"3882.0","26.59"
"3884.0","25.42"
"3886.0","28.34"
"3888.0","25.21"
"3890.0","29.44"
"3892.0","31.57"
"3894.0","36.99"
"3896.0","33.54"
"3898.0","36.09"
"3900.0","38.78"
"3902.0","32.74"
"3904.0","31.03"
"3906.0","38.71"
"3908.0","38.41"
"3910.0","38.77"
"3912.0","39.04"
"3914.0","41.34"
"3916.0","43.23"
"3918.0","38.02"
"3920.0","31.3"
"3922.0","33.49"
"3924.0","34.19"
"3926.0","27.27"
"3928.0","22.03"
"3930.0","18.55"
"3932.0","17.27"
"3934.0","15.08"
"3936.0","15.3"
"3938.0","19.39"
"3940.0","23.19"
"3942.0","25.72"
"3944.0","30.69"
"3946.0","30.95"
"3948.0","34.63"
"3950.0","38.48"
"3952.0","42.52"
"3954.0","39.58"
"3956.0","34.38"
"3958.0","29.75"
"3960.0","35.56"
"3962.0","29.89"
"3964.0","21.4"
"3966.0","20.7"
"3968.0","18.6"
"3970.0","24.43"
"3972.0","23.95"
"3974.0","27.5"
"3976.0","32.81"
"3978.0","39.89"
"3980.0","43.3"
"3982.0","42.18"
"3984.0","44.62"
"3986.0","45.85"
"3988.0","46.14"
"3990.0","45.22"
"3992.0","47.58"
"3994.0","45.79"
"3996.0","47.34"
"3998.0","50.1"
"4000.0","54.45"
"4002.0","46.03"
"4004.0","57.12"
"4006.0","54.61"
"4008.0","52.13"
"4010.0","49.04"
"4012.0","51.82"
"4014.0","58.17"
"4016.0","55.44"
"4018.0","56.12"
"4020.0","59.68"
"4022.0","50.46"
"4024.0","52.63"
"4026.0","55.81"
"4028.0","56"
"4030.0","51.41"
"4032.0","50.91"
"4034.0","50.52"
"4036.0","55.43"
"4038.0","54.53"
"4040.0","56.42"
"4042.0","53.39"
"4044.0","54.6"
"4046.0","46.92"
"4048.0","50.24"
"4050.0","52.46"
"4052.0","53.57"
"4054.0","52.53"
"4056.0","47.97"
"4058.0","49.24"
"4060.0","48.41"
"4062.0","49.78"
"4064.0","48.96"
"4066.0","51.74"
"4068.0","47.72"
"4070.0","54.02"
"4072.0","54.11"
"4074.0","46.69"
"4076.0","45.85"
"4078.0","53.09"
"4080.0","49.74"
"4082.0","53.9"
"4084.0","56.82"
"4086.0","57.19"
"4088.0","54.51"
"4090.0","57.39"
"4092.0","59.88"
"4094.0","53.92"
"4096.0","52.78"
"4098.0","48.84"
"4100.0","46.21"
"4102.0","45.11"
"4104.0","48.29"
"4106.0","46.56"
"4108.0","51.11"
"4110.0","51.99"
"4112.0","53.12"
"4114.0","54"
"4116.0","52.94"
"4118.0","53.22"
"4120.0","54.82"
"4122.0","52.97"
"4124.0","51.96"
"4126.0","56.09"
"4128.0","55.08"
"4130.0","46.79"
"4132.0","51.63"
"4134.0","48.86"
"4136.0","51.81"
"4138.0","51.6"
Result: 1.9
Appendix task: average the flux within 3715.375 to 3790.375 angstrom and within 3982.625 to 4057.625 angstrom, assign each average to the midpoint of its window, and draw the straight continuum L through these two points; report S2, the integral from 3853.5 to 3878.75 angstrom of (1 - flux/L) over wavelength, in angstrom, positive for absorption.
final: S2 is 7.6 angstrom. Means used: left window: 29.8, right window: 51.6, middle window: 27.4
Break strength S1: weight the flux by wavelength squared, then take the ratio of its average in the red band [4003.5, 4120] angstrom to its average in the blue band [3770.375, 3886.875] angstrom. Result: 2.14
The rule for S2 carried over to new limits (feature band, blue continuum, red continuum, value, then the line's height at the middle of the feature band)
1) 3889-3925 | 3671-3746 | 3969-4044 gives 5.3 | 42.1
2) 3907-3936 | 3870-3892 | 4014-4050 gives 3.0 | 34.7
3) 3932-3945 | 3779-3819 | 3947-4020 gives 5.9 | 38.9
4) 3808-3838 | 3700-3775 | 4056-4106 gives 8.7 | 34.3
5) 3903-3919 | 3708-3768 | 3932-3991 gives -4.0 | 30.8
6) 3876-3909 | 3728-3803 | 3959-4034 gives 5.3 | 37.7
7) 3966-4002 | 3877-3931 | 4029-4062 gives 3.3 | 43.3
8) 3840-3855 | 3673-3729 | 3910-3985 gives 2.9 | 30.6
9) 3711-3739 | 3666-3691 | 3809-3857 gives 0.1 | 28.3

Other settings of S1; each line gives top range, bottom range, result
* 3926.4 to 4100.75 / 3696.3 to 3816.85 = 1.70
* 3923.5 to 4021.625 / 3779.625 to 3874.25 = 1.50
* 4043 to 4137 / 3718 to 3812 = 2.06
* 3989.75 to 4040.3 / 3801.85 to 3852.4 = 2.32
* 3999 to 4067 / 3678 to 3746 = 2.11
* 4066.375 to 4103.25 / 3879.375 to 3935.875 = 1.82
